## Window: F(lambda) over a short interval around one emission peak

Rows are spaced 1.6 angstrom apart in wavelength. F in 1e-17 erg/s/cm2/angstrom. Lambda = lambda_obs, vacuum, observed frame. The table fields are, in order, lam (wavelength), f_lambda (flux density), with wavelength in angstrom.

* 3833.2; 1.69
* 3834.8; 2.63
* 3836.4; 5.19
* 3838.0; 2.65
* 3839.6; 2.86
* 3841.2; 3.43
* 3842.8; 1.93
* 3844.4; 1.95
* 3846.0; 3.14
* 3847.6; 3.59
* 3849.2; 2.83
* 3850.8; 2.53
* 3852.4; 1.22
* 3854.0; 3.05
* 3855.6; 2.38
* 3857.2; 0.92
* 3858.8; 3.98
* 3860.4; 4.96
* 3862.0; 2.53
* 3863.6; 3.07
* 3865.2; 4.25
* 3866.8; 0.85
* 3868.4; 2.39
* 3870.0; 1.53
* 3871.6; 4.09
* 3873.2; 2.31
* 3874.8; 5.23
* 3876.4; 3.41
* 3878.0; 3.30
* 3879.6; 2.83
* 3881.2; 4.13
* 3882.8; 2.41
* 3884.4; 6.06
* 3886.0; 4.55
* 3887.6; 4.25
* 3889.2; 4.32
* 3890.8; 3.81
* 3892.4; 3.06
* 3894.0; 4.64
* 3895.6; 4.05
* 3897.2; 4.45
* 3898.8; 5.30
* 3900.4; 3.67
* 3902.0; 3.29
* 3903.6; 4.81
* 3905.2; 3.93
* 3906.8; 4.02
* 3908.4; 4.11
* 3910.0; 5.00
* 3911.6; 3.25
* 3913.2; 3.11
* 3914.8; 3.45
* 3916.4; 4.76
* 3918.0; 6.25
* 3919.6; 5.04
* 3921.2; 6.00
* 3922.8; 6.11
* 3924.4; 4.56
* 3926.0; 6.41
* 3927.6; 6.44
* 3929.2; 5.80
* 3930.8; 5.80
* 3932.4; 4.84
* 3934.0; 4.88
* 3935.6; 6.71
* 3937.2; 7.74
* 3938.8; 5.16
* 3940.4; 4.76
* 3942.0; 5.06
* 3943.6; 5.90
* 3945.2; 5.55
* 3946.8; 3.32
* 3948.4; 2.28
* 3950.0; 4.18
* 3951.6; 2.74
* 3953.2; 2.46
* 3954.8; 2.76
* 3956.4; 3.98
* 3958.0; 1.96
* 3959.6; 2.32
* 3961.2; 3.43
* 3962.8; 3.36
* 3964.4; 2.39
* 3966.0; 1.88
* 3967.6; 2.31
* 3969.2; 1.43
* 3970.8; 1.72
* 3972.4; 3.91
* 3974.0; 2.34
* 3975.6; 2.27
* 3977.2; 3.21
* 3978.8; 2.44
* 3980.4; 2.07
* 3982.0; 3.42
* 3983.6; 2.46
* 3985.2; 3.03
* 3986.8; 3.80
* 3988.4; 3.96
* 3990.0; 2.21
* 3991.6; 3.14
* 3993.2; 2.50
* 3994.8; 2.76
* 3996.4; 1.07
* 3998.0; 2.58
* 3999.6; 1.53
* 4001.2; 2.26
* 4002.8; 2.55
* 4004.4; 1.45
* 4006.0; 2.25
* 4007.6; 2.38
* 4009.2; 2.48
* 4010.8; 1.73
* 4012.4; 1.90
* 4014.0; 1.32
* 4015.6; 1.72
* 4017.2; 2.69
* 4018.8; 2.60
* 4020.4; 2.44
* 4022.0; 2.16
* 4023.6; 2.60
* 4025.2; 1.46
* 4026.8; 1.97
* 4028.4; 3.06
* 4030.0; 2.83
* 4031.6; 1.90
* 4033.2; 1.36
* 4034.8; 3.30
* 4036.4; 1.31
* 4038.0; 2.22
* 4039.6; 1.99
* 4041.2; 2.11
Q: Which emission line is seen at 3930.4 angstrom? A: C III] 1909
